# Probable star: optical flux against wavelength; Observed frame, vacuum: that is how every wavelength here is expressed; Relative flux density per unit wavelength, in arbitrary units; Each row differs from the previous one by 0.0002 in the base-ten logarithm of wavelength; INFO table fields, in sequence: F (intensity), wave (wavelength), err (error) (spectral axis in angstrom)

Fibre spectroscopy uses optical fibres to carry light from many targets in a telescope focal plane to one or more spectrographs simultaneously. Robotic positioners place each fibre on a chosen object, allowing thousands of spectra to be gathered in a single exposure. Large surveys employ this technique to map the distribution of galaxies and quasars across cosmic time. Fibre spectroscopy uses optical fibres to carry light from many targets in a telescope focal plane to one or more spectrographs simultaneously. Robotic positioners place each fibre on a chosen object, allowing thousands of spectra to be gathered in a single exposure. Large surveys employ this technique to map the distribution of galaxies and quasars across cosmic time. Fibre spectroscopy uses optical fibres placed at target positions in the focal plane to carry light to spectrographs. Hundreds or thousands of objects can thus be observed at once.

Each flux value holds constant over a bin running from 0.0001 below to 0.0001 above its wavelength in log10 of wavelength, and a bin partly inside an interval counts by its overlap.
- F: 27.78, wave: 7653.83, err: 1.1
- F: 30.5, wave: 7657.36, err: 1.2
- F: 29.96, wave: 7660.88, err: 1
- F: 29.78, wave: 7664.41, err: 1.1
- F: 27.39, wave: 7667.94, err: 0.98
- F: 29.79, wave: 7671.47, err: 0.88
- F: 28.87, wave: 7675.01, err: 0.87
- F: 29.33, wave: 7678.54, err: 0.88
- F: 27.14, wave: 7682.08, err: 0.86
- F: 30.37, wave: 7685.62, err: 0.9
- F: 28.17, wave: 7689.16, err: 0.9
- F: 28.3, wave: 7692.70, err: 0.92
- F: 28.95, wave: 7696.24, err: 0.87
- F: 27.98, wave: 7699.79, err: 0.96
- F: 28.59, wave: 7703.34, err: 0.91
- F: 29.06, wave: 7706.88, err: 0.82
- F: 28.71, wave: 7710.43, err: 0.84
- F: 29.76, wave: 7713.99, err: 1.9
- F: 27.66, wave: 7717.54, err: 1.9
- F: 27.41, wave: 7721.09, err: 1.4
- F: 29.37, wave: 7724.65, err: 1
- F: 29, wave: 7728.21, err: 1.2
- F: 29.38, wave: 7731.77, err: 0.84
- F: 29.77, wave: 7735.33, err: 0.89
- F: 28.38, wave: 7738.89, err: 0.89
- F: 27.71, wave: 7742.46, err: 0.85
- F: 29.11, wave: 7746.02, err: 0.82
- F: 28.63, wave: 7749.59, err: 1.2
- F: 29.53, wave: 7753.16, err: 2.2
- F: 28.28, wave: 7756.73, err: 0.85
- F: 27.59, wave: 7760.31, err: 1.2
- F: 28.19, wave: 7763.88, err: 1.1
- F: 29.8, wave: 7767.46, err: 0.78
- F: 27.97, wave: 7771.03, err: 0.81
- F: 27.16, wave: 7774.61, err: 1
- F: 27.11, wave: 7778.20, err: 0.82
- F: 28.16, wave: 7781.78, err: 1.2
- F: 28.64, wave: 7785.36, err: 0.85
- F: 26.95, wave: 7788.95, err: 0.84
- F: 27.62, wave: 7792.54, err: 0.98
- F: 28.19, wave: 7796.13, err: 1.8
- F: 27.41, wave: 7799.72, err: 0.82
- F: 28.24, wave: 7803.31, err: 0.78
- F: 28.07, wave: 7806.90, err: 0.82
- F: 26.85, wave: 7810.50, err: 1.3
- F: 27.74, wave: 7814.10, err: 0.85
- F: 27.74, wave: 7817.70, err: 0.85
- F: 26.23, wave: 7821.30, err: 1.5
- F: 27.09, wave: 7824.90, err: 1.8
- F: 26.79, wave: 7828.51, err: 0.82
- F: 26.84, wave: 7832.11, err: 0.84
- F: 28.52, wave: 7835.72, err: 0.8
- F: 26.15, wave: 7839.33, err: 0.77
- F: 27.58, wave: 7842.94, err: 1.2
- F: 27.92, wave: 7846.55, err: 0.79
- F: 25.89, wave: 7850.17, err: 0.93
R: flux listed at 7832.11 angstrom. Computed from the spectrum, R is 26.84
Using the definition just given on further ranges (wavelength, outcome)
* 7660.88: 29.96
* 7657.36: 30.5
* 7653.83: 27.78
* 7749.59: 28.63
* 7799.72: 27.41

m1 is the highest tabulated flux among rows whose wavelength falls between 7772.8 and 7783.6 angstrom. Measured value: 28.16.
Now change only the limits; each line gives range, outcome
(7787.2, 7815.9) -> 28.24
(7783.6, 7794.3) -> 28.64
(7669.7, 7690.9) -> 30.37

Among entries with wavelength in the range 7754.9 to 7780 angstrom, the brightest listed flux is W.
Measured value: 29.8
